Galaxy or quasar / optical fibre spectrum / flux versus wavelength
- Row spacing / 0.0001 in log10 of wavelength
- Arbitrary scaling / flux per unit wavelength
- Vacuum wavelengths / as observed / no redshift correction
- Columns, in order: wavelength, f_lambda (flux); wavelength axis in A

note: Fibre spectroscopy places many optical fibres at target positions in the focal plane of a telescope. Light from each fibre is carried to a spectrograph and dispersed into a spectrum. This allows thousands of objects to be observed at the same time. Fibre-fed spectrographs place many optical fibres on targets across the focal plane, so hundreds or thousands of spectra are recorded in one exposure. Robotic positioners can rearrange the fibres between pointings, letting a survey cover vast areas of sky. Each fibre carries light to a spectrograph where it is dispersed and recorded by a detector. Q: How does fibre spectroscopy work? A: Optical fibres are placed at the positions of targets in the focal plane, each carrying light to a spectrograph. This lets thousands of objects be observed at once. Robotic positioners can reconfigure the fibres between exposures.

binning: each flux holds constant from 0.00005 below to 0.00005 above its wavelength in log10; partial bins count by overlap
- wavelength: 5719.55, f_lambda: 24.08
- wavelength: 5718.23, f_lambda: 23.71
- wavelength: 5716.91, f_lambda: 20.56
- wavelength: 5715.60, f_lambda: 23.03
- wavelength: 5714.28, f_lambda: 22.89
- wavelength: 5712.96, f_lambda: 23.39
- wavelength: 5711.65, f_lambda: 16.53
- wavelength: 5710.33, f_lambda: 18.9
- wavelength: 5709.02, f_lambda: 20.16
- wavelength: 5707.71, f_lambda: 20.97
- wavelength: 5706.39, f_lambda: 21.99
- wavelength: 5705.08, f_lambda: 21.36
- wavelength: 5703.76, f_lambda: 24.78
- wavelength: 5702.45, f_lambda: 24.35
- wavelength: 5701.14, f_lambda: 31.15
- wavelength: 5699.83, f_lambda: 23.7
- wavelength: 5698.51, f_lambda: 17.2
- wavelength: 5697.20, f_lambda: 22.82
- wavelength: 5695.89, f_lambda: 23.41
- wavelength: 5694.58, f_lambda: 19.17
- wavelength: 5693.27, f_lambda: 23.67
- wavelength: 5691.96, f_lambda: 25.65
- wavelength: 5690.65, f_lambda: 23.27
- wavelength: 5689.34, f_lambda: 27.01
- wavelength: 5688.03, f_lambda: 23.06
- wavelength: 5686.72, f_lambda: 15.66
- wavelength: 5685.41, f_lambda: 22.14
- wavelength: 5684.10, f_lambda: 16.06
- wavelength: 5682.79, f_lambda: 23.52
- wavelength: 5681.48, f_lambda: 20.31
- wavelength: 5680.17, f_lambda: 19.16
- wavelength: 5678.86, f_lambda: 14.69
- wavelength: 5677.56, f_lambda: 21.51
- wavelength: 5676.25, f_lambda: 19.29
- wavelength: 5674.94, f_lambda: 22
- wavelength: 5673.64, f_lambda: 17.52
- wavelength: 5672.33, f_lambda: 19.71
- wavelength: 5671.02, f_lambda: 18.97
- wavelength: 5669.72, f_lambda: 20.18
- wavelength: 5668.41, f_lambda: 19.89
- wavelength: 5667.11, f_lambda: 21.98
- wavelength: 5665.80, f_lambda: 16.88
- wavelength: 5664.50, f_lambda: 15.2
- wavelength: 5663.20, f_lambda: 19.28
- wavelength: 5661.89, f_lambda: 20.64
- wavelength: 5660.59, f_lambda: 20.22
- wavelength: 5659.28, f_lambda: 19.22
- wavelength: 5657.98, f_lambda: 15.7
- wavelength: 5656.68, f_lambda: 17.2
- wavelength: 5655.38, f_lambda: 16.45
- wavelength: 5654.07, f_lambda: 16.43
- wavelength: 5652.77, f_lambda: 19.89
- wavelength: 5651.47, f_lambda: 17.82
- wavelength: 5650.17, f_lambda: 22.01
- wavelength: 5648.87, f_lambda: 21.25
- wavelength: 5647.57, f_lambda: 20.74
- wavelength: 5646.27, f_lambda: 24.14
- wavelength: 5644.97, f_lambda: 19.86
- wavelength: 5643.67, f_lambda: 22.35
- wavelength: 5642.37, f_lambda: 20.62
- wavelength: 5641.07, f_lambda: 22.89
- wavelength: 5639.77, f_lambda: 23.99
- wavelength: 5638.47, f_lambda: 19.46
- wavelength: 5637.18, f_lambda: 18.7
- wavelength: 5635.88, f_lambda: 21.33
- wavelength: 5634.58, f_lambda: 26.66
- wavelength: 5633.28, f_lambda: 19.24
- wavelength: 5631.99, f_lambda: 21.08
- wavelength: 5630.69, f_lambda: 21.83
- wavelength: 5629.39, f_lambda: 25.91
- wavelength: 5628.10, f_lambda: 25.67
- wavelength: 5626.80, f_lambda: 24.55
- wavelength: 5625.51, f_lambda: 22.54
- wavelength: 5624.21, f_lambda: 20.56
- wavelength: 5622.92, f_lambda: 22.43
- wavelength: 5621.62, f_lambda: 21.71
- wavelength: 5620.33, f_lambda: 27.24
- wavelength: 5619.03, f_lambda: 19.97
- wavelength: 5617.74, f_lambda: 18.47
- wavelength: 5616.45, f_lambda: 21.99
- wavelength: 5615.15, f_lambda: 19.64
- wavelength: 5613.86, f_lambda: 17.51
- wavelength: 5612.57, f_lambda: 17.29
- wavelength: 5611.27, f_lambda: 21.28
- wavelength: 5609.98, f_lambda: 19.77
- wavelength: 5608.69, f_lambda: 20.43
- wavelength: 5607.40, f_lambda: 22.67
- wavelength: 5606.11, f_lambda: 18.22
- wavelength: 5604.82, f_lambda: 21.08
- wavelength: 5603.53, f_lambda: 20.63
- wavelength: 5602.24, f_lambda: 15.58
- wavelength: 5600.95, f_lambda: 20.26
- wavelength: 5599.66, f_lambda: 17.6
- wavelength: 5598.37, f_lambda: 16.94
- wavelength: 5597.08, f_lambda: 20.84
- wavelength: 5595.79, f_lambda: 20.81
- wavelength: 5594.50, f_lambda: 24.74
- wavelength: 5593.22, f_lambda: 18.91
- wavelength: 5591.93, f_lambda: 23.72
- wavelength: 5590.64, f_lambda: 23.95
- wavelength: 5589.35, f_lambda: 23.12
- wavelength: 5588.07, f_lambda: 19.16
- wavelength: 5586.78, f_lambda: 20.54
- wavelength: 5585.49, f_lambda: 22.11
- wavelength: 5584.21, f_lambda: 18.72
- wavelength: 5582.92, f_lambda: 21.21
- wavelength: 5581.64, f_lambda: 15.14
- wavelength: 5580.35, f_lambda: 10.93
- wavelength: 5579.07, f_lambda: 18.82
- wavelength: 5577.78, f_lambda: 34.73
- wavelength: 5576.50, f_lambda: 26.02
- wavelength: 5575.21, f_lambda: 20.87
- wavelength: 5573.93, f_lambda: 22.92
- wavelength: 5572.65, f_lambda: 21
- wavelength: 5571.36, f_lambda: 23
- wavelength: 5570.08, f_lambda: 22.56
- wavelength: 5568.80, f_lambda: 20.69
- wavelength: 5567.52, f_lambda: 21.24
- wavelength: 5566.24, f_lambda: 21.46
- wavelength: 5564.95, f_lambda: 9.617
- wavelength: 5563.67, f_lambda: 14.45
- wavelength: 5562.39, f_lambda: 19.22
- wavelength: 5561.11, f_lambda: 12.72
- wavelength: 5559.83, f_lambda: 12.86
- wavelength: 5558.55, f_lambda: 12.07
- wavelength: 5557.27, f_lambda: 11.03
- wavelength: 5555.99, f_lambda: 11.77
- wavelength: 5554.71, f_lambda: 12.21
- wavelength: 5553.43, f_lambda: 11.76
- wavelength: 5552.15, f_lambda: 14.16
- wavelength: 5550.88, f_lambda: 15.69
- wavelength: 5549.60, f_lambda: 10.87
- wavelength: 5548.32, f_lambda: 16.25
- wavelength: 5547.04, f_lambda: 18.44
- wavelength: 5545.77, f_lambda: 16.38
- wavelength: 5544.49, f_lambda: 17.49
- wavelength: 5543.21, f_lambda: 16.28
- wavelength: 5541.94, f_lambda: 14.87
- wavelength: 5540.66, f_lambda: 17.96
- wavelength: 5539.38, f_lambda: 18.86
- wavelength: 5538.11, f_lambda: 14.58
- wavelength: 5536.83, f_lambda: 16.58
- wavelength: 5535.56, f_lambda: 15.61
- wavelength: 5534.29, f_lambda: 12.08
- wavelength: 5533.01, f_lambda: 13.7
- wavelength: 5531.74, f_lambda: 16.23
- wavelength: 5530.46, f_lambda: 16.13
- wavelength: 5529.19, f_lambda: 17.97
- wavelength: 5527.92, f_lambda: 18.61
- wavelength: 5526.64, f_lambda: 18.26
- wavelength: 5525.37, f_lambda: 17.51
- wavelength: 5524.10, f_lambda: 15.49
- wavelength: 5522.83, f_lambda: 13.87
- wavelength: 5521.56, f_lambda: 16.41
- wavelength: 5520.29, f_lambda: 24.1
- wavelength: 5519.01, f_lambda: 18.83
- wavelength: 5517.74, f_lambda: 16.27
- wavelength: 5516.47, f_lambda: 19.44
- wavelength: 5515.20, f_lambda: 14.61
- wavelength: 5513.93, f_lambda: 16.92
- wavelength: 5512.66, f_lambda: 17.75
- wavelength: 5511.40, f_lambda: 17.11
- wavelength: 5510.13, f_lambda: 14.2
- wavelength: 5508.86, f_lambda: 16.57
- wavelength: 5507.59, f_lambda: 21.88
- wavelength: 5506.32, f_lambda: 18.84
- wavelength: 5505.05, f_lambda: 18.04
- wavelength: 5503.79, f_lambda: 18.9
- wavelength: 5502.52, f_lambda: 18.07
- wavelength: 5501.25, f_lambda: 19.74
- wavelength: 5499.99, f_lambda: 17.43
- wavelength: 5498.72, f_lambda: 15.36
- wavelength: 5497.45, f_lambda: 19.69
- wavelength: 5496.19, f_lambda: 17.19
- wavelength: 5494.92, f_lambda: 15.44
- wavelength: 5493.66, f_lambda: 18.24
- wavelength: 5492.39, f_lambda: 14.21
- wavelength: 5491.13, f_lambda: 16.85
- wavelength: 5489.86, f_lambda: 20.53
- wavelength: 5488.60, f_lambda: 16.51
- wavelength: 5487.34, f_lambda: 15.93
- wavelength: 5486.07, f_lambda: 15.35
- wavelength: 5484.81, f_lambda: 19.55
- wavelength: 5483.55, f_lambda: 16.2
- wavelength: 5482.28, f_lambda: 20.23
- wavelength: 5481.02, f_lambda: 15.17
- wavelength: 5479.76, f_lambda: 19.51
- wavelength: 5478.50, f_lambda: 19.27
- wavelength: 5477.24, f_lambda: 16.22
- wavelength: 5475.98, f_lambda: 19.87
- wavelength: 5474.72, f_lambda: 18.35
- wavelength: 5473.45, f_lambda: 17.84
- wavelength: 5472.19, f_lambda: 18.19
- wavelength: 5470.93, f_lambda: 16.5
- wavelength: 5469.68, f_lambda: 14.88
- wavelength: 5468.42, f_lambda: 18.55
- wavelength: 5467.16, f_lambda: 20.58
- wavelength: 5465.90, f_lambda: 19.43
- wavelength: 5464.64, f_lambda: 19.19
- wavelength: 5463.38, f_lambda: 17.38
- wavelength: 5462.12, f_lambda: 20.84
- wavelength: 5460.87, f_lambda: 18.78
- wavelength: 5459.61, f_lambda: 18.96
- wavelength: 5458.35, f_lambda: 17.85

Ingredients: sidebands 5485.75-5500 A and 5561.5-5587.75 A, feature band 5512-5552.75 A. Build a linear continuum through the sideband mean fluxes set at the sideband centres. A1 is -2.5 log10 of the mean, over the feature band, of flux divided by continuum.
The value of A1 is 0.120 mag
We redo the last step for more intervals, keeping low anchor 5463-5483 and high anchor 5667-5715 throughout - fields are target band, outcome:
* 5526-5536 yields 0.18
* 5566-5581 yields -0.13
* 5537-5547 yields 0.15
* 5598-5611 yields 0.03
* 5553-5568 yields 0.34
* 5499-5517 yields 0.05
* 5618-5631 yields -0.14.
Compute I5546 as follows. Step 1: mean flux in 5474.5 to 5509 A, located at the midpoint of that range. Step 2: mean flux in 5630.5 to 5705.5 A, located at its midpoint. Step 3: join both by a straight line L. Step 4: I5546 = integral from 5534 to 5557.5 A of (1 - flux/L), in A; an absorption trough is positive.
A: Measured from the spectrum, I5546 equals 4.7 A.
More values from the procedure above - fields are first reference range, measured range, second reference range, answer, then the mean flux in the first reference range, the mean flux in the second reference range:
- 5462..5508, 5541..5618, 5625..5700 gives 3.4 A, 17.9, 20.7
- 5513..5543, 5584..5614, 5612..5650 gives -0.2 A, 16.7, 21.7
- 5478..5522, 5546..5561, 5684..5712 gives 4.3 A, 17.7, 22.1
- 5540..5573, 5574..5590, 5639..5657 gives -3.6 A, 16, 20.4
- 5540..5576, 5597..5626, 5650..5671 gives -4.3 A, 16.5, 18.6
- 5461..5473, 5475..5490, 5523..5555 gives 0.1 A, 18.4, 15.8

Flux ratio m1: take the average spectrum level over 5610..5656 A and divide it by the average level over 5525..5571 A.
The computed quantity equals 1.34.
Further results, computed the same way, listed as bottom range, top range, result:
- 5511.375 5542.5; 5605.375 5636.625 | 1.28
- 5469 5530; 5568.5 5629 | 1.20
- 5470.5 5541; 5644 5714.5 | 1.19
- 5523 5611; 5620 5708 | 1.17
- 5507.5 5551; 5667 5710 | 1.29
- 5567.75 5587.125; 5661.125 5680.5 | 0.90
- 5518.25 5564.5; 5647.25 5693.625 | 1.27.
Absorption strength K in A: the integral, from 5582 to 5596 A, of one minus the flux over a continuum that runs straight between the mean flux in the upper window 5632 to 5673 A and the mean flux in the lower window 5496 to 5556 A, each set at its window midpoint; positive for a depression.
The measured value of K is -2.4 A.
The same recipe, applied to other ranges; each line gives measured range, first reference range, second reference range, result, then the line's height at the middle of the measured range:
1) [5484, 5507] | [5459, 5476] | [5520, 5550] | 0.1 A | 17.6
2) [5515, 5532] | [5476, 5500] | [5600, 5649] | 0.8 A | 18.4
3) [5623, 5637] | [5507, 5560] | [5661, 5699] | -2.9 A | 18.9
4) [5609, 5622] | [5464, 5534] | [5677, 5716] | -0.3 A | 20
